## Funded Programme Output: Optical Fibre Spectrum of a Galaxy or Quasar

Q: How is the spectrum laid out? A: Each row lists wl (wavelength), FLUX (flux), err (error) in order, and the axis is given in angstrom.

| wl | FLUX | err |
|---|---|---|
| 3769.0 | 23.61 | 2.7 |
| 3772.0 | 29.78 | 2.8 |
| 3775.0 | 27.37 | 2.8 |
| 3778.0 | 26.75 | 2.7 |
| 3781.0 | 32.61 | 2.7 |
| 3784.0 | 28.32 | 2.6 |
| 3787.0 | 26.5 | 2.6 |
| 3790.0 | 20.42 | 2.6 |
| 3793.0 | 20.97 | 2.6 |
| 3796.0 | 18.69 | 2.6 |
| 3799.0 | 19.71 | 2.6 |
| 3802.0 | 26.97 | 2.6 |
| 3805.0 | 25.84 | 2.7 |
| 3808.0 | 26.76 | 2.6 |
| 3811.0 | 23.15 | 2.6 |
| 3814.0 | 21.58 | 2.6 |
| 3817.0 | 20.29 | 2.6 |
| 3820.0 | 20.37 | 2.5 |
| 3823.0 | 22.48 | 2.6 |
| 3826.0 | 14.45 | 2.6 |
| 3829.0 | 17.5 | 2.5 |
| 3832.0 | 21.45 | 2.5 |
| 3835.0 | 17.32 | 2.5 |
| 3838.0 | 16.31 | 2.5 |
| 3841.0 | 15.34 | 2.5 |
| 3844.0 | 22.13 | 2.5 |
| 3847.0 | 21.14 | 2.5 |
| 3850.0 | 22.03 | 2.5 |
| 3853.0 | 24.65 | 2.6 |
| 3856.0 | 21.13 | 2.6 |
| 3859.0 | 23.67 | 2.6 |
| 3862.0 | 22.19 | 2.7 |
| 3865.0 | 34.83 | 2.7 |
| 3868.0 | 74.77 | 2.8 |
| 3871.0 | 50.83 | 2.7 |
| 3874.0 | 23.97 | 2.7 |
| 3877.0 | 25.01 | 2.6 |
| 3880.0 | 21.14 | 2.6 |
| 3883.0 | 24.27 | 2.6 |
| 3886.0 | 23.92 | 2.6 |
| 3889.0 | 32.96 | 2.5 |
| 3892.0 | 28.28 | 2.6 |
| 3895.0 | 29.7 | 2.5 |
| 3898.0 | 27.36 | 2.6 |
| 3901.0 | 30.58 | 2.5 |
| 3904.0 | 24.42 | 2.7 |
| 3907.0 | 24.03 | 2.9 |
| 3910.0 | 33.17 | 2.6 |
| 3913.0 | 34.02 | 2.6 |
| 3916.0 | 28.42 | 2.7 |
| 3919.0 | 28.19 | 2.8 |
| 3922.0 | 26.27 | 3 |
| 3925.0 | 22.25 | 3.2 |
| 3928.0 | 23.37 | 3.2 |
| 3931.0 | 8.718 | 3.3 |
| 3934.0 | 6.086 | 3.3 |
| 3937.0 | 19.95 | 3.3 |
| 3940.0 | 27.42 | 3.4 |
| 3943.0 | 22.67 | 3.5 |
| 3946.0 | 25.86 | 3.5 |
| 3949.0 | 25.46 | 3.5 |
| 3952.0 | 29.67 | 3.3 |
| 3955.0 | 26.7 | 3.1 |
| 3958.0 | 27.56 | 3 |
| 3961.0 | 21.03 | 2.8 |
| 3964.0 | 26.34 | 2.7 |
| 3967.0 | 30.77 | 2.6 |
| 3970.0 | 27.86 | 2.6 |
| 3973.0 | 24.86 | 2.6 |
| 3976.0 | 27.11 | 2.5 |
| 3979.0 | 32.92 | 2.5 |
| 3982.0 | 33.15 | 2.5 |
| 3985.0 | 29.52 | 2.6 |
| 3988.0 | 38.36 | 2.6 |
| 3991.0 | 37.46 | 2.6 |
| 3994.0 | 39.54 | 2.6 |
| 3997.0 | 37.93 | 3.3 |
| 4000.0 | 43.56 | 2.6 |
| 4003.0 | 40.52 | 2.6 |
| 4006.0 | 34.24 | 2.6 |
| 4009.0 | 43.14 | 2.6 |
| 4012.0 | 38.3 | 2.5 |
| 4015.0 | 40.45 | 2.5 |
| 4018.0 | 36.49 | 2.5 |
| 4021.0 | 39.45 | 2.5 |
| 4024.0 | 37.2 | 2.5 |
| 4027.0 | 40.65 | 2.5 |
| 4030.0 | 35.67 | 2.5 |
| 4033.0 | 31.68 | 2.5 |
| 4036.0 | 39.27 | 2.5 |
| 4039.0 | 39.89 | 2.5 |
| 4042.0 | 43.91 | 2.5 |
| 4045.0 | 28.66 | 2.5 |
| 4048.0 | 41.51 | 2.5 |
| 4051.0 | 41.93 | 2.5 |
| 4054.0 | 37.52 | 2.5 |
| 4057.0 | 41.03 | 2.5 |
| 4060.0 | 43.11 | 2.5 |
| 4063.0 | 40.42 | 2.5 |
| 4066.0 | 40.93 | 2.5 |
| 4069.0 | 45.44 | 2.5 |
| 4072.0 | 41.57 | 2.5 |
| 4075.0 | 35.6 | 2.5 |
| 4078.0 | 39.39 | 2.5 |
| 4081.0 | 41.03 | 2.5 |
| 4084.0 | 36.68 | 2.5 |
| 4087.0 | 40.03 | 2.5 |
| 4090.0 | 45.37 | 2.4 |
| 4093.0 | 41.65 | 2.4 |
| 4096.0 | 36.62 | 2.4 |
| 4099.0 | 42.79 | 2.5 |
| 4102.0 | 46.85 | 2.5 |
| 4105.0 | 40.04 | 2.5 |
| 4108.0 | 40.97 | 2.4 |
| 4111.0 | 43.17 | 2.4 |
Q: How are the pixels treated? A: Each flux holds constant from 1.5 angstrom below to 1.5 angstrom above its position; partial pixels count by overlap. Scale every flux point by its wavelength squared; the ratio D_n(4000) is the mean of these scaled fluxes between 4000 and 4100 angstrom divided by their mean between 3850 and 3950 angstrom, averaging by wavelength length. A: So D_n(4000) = 1.57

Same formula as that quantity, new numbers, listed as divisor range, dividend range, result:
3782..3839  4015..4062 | 2.00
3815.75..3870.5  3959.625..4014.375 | 1.48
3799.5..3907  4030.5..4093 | 1.72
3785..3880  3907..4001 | 1.20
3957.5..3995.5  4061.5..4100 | 1.40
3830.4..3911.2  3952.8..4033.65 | 1.33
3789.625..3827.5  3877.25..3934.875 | 1.23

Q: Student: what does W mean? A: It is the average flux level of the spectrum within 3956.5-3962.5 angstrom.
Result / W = 24.3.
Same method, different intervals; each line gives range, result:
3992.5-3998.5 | 38.7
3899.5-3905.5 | 27.5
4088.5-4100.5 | 41.6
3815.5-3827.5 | 19.4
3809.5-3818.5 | 21.7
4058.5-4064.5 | 41.8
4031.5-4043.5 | 38.7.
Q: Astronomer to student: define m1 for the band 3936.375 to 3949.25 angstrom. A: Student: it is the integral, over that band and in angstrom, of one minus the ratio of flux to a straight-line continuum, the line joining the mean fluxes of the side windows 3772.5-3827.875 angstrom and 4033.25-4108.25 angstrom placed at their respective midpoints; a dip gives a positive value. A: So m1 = 3.2 angstrom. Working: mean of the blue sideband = 23.6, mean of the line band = 24.5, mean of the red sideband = 40.3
